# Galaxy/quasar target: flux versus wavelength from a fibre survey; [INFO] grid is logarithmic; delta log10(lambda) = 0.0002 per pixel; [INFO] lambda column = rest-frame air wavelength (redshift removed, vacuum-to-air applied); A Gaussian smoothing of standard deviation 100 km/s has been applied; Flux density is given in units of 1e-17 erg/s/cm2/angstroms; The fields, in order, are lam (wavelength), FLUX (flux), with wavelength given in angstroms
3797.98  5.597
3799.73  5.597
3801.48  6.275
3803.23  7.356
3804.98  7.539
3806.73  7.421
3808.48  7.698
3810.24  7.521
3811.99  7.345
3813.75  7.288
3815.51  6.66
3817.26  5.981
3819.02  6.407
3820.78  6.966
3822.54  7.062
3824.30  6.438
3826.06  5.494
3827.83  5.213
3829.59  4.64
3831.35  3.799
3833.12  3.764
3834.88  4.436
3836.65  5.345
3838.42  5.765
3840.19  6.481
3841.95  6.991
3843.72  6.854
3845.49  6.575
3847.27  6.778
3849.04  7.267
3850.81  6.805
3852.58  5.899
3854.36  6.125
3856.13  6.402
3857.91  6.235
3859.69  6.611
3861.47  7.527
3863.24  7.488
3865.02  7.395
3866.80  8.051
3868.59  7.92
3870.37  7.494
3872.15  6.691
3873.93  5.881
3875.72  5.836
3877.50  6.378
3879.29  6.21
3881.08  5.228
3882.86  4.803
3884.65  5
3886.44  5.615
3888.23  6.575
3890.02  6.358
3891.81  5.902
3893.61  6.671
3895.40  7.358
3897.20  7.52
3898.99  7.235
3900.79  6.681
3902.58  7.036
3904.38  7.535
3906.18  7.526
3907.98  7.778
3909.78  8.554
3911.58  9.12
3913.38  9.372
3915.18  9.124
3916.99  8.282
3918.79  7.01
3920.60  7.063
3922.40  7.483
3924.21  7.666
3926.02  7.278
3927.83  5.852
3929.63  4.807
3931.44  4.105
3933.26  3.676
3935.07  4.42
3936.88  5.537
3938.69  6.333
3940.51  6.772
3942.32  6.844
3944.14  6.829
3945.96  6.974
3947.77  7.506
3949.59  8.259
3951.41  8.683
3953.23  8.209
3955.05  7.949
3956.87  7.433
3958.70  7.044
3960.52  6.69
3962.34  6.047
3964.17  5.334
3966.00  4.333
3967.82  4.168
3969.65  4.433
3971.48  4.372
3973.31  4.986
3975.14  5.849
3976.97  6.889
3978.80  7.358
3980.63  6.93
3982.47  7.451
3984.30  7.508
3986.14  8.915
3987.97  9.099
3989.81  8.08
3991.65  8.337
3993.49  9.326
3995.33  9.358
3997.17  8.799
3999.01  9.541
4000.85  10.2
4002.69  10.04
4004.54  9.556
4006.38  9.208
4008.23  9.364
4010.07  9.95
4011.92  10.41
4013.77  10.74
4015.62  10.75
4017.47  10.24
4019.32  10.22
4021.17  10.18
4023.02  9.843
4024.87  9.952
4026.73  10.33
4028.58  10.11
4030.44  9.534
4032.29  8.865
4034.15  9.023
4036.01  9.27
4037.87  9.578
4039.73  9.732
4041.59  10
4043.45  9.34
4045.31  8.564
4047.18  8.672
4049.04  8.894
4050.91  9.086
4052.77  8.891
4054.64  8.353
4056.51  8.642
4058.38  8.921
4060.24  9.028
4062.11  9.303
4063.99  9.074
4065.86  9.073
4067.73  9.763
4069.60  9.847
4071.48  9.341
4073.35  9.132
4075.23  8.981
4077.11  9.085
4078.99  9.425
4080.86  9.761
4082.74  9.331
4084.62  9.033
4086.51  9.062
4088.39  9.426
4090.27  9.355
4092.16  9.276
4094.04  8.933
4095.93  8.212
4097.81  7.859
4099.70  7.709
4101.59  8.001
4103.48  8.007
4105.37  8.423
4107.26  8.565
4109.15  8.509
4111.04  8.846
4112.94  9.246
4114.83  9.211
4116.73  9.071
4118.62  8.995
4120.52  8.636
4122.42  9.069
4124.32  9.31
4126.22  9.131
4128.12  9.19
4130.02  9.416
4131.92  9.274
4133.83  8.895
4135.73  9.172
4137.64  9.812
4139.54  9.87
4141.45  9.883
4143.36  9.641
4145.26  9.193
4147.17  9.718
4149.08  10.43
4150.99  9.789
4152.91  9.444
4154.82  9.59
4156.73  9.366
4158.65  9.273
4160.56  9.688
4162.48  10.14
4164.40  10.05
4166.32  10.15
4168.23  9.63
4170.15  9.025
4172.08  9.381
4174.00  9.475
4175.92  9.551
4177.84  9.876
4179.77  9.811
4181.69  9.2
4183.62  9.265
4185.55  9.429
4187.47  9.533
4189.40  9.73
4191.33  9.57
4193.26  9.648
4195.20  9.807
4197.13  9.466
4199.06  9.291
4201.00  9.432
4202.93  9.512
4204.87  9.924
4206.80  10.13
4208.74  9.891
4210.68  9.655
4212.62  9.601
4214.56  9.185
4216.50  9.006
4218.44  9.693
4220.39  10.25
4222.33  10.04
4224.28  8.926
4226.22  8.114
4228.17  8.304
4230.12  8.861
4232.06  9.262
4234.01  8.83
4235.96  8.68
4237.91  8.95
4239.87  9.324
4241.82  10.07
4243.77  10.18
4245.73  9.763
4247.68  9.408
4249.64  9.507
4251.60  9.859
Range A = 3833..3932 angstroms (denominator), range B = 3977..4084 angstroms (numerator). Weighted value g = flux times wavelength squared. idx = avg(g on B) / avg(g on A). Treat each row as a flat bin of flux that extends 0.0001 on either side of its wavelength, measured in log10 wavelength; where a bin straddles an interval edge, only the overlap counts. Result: 1.48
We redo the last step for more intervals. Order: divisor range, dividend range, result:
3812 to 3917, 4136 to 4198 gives 1.69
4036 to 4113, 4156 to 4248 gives 1.12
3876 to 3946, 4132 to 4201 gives 1.63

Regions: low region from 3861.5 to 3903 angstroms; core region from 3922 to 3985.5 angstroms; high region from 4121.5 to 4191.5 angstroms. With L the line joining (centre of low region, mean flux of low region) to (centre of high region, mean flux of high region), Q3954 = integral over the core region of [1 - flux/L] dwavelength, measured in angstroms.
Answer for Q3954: 8.7 angstroms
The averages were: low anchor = 6.59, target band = 6.34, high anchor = 9.54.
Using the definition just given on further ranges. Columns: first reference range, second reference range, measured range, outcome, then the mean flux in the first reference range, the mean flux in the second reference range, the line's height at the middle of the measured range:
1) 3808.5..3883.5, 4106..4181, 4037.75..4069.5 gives -2.4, 6.36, 9.42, 8.49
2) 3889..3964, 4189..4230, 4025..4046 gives -4.1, 7.02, 9.47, 7.96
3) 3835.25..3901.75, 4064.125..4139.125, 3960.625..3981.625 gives 5.7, 6.52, 9.02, 7.62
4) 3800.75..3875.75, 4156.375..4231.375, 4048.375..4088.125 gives -3.3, 6.51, 9.51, 8.45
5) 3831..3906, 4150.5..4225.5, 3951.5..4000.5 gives 2.3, 6.42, 9.59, 7.49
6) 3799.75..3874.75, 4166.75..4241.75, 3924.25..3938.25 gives 3.8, 6.51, 9.41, 7.26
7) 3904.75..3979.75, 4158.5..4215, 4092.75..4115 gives 0.5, 6.68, 9.62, 8.62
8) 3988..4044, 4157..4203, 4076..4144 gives 4.2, 9.66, 9.58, 9.61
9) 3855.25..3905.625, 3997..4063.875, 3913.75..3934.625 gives 2.4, 6.64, 9.53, 7.48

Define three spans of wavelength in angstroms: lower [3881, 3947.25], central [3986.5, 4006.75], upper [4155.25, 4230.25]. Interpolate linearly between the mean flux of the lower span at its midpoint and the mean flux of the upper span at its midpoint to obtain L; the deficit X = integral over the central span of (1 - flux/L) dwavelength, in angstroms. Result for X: -4.48 angstroms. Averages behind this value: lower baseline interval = 6.72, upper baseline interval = 9.52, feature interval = 9.23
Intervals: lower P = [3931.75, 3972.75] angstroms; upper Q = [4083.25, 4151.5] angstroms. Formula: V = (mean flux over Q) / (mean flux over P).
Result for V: 1.46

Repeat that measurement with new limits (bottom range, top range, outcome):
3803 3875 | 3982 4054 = 1.44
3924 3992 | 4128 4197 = 1.47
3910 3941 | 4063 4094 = 1.38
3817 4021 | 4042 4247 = 1.31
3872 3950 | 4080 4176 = 1.38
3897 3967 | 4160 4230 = 1.37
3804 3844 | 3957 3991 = 1.04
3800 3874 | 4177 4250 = 1.45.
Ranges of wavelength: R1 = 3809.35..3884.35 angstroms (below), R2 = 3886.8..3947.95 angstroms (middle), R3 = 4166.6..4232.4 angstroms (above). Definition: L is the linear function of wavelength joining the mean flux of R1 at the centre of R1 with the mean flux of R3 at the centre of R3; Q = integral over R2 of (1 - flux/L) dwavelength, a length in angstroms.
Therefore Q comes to 0.5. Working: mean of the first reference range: 6.32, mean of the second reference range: 9.46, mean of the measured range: 6.89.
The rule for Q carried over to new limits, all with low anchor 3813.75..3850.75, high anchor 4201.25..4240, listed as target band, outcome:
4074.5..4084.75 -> -1.5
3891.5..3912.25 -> -2.6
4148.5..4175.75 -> -2.6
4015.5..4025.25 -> -3.3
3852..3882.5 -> -1.7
